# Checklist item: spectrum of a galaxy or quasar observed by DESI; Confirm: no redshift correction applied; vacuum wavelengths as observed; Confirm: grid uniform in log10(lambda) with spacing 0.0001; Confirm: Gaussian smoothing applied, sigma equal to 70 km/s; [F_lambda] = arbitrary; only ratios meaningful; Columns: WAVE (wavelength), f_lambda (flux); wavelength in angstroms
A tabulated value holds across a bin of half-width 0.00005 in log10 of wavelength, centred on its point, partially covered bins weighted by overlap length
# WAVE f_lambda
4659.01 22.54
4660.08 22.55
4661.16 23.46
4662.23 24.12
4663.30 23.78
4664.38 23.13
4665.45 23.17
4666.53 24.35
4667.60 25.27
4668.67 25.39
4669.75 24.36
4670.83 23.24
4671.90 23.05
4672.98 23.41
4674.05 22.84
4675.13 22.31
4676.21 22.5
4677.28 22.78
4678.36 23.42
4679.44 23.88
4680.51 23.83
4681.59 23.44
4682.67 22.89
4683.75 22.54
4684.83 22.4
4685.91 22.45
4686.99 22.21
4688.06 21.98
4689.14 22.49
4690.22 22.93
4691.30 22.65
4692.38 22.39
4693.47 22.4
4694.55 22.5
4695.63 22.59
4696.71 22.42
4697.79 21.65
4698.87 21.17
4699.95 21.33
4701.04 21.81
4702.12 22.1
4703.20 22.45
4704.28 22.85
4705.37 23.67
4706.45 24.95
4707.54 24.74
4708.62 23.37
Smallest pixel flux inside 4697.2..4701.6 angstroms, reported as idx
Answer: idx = 21.17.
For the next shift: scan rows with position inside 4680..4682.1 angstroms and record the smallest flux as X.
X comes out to 23.44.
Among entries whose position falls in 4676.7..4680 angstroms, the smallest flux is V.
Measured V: 22.78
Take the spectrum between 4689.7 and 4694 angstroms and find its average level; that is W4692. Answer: 22.5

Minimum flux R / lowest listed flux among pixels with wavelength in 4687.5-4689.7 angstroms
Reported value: 21.98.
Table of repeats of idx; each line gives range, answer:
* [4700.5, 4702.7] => 21.81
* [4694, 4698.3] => 21.65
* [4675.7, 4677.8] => 22.5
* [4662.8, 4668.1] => 23.13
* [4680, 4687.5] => 22.21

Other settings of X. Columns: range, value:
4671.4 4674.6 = 22.84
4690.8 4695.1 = 22.39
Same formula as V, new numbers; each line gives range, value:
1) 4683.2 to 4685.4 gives 22.4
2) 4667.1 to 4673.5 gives 23.05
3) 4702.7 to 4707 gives 22.45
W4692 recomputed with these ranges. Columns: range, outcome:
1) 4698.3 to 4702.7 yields 21.6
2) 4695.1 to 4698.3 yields 22.2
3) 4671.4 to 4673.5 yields 23.2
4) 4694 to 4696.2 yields 22.6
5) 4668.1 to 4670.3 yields 24.8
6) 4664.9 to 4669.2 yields 24.6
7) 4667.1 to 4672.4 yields 24.3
